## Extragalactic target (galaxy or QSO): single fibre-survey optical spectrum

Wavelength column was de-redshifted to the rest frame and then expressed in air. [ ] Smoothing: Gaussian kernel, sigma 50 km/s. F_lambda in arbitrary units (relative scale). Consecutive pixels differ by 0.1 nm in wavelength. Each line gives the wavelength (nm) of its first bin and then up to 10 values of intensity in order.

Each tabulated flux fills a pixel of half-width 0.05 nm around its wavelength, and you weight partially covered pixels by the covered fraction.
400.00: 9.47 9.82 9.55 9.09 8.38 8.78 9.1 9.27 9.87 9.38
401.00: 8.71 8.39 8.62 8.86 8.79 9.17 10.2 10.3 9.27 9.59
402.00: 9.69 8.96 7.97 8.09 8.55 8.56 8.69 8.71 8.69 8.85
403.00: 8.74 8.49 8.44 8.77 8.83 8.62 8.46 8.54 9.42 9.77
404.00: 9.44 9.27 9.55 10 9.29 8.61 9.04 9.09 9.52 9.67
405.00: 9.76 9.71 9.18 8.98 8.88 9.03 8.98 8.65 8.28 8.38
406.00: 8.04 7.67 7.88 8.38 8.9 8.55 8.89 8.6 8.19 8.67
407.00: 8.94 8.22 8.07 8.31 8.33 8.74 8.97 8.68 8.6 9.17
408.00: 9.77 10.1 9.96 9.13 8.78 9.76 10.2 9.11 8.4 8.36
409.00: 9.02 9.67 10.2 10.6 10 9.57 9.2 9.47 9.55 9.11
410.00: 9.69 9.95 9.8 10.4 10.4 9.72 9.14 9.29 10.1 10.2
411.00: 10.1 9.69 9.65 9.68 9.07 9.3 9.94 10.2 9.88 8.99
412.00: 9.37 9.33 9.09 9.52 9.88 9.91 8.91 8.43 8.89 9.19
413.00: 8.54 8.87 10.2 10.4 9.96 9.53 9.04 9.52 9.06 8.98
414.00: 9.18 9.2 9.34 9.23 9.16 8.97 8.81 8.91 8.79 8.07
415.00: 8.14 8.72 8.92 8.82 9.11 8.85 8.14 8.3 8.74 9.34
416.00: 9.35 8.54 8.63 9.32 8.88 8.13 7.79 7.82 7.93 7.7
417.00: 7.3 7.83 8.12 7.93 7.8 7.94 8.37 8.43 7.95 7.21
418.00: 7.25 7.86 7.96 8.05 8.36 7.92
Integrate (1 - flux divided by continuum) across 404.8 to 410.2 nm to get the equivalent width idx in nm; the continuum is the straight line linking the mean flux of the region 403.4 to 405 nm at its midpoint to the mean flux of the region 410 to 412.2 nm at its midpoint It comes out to 0.234 nm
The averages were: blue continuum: 9.22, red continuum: 9.71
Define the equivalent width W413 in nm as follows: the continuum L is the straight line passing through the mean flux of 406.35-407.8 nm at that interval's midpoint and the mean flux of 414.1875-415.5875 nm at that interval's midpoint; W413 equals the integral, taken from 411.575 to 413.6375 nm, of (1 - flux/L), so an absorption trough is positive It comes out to -0.16 nm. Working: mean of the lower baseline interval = 8.58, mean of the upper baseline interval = 8.81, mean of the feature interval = 9.43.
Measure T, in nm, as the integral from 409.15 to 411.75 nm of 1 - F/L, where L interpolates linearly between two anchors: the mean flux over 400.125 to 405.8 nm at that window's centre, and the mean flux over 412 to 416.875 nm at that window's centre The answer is -0.22 nm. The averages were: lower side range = 9.05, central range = 9.77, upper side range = 8.96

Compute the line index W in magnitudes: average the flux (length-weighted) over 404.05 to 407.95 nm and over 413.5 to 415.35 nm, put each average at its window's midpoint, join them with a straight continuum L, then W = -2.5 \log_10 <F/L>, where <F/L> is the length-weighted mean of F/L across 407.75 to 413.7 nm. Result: -0.075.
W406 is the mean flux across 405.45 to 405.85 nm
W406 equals 8.74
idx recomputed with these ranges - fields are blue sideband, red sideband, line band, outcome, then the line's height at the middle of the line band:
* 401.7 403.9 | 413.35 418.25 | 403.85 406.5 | -0.067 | 8.77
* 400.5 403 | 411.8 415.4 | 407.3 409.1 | -0.007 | 9.08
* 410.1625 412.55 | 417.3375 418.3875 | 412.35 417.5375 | -0.050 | 8.7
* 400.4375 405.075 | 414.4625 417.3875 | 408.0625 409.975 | -0.154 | 8.78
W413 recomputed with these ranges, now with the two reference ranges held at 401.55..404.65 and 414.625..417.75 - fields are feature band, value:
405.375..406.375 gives 0.05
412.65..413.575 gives -0.08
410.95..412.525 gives -0.18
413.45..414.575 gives -0.09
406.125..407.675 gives 0.06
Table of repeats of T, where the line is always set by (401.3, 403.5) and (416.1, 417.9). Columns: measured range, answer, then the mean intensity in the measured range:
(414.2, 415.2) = -0.069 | 8.79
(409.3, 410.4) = -0.162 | 9.75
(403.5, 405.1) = -0.087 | 9.29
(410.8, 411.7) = -0.143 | 9.75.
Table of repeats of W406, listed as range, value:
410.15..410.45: 10.2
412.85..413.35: 9.44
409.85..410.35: 9.79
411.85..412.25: 9.2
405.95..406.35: 7.99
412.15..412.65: 9.46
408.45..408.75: 9.69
